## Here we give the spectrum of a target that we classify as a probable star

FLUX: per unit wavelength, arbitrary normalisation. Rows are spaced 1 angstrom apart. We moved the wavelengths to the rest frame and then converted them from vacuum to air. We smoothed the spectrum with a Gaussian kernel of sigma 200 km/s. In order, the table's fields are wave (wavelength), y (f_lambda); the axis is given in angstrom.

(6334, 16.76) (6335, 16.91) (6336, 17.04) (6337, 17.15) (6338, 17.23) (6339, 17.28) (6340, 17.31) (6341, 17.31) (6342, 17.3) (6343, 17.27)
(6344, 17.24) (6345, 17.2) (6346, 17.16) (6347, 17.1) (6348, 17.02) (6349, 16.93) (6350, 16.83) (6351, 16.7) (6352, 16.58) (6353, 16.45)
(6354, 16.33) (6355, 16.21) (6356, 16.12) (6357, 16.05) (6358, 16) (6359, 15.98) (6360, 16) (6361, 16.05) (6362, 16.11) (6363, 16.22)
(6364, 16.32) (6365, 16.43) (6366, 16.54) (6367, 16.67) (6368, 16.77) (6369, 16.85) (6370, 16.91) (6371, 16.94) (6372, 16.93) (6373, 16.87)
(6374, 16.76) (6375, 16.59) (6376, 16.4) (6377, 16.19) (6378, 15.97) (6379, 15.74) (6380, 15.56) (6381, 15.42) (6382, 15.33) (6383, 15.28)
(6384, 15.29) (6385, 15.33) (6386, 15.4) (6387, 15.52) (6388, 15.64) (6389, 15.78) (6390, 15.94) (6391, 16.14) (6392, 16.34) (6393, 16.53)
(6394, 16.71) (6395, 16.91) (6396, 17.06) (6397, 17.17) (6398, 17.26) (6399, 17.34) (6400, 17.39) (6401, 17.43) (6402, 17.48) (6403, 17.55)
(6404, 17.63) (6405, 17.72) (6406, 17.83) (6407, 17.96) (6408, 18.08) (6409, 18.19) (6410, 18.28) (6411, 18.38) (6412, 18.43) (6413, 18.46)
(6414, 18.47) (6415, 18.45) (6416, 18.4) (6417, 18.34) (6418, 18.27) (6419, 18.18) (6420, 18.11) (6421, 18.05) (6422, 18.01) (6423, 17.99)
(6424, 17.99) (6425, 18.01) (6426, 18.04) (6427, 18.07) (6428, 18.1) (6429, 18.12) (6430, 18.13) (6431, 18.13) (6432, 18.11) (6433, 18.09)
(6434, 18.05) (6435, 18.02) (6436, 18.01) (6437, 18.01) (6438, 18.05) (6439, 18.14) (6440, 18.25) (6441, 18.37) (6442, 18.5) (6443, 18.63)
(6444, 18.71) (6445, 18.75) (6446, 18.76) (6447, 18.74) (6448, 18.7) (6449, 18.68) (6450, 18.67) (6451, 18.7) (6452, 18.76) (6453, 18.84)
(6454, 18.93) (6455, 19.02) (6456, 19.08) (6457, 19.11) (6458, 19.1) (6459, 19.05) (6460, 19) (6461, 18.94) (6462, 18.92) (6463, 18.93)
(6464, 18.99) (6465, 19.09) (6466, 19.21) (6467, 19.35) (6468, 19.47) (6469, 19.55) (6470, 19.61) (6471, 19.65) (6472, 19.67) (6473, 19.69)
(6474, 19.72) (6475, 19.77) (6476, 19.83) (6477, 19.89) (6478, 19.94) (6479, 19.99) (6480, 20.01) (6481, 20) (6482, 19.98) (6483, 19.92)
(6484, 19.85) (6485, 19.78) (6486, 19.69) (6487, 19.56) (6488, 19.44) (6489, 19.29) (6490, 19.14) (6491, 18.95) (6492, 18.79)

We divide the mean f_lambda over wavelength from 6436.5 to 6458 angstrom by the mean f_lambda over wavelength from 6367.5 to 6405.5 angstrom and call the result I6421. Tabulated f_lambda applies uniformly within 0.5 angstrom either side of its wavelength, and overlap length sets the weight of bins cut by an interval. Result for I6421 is 1.1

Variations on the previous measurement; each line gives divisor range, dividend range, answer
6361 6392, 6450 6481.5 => 1.20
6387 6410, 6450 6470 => 1.12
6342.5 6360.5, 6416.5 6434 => 1.09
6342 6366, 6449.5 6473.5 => 1.16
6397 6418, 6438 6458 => 1.04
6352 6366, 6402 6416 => 1.12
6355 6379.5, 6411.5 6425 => 1.11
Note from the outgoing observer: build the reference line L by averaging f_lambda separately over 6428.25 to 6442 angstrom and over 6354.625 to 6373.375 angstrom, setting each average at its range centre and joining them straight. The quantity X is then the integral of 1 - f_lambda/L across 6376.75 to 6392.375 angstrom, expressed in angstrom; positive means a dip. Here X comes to 1.2 angstrom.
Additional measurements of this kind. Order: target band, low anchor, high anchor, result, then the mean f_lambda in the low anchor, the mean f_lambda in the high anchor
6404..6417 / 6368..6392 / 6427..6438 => -0.7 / 16.1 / 18.1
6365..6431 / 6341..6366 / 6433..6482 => 1.9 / 16.6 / 19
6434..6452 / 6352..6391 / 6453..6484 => 0.1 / 16.1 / 19.4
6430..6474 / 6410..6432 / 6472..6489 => 0.6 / 18.2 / 19.8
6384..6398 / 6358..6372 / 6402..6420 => 1.0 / 16.4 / 18.1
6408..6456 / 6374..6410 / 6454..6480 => -0.7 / 16.6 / 19.4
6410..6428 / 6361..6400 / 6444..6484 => -0.5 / 16.3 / 19.3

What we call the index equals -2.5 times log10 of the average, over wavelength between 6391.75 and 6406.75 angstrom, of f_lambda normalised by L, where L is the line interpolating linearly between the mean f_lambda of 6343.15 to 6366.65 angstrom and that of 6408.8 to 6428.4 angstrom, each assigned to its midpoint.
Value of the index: 0.03 mag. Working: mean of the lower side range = 16.5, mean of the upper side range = 18.2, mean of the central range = 17.3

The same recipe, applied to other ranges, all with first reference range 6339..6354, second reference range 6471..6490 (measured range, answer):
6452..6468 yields 0.02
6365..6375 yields 0.05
